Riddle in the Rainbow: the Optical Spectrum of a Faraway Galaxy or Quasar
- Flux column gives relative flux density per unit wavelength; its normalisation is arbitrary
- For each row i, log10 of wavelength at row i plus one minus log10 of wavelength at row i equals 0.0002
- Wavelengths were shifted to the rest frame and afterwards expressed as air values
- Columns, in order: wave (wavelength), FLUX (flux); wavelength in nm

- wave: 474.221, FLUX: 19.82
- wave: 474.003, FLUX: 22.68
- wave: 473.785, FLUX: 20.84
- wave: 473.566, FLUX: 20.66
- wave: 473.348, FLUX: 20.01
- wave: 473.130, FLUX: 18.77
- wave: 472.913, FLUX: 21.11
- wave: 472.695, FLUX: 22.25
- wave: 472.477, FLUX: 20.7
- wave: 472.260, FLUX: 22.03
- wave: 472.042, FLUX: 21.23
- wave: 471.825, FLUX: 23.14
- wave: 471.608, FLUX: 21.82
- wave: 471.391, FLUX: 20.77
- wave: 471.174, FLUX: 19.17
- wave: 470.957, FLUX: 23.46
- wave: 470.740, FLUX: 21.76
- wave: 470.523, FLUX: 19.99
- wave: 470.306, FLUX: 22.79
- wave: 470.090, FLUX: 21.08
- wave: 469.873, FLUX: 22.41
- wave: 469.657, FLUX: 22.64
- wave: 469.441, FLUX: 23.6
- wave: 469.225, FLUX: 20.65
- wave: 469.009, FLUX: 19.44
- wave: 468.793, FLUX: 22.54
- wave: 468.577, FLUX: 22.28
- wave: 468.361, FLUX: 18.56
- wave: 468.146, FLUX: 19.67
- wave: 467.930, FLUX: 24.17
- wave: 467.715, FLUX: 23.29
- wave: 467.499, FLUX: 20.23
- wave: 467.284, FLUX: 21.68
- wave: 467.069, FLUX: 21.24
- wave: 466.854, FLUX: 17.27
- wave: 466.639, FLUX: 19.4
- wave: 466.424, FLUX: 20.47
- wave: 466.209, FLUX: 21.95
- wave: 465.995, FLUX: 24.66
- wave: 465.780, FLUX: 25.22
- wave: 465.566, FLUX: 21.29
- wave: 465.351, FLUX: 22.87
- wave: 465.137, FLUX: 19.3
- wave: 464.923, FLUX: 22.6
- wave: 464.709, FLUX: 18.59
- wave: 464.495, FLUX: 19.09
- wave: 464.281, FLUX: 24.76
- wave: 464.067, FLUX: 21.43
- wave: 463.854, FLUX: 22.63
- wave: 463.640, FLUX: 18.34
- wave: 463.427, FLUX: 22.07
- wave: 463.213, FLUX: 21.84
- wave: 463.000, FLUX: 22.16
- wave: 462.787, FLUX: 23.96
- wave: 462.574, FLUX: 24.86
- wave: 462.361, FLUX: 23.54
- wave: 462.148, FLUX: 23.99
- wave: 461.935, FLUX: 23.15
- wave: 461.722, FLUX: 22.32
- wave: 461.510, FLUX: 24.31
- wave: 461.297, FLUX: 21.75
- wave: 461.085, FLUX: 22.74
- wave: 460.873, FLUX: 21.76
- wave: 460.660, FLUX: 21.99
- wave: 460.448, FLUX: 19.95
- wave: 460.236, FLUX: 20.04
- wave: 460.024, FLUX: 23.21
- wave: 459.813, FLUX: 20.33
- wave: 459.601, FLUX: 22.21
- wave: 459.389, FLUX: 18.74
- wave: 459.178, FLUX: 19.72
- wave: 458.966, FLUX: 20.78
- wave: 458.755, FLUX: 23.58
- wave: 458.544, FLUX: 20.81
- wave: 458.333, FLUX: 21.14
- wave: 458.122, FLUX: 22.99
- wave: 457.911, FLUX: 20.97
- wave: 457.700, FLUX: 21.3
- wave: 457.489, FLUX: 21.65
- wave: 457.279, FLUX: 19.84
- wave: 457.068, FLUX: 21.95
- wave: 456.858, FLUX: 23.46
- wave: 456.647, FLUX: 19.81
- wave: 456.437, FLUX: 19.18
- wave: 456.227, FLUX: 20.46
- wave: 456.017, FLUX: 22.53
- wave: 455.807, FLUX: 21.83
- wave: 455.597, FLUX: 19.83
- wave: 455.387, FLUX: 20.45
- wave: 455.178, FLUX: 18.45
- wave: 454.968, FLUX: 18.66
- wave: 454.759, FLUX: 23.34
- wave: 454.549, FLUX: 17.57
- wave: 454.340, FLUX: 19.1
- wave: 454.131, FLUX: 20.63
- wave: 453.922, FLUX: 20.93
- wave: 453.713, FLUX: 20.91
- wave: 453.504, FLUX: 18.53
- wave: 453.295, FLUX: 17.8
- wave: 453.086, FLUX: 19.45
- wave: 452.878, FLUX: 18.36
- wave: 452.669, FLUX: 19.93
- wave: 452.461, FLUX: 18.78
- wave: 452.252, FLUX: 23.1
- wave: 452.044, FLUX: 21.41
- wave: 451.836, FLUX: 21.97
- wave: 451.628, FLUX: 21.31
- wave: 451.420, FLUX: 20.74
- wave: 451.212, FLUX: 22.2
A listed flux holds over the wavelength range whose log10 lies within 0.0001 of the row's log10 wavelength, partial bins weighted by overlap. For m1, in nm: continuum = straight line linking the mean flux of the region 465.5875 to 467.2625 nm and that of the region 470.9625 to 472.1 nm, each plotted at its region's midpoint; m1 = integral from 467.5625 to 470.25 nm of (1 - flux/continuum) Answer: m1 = -0.03 nm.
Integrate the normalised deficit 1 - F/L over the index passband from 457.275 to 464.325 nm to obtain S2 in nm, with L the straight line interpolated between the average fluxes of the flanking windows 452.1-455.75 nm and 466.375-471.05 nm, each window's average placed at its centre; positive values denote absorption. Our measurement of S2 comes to -0.49 nm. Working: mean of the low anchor 19.8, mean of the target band 21.9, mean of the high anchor 21.3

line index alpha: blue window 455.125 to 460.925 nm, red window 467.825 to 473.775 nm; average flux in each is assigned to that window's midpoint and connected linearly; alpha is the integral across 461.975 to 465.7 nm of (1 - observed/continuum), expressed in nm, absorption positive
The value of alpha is -0.14 nm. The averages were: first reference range 21.1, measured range 22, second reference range 21.3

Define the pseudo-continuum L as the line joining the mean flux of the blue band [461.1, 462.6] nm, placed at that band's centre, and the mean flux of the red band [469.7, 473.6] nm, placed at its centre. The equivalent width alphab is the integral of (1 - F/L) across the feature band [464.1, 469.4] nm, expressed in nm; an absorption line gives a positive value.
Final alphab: 0.232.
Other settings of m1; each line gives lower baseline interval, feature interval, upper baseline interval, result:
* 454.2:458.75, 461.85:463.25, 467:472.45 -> -0.151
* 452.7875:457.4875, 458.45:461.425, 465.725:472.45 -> -0.091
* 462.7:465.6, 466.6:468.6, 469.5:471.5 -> 0.073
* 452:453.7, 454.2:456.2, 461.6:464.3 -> 0.015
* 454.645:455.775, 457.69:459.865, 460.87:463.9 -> 0.028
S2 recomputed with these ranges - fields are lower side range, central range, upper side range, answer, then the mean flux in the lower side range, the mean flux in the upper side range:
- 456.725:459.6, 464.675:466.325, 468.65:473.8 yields -0.07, 21.3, 21.4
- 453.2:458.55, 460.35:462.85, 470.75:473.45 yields -0.25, 20.5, 21.2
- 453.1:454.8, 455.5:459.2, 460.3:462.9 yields -0.03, 19.7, 22.8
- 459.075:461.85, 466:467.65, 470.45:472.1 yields 0.06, 21.5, 21.5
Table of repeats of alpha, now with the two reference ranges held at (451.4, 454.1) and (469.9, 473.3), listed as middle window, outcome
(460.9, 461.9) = -0.096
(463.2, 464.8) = -0.014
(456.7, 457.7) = -0.053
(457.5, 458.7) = -0.058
